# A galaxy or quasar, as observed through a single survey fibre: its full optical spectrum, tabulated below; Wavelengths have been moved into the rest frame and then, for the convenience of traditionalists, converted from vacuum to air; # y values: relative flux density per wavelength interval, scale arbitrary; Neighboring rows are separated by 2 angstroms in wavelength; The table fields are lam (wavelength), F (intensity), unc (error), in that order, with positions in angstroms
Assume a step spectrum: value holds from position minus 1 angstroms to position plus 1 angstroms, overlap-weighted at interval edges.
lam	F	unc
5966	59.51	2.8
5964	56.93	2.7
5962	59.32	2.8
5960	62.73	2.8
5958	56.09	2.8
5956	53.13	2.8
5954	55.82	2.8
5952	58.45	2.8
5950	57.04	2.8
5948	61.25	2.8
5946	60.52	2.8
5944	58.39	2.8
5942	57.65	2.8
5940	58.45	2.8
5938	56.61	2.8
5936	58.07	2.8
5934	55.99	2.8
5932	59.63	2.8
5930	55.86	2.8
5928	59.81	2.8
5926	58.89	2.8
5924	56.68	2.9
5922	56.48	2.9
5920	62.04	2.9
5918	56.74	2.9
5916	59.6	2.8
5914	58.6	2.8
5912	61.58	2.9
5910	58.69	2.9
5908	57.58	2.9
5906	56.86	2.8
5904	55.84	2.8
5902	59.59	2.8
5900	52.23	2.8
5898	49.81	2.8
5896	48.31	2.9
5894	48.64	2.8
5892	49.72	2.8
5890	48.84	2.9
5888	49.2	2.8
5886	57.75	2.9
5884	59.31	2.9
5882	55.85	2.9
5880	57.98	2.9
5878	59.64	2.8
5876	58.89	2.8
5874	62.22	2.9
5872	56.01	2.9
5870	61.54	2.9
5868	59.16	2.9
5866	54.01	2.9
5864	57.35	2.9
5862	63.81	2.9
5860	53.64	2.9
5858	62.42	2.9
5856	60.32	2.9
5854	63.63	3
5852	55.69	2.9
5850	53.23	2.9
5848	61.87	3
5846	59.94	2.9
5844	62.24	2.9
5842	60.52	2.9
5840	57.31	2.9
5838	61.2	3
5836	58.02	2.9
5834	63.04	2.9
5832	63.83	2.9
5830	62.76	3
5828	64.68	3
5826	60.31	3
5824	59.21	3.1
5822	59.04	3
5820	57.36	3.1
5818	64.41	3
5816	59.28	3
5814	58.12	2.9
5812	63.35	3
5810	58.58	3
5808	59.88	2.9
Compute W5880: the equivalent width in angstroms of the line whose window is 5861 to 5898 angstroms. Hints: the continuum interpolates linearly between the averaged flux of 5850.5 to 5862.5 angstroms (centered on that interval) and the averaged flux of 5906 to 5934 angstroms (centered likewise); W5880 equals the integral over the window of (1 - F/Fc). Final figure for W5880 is 2.1 angstroms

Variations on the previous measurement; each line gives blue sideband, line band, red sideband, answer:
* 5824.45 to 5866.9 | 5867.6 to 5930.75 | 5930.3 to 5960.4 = 2.5 angstroms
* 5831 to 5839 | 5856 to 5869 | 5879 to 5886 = 0.2 angstroms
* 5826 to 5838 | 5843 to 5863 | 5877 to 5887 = 0.3 angstroms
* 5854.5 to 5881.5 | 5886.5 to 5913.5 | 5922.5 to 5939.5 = 2.1 angstroms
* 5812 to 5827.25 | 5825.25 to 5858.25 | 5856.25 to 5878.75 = -0.6 angstroms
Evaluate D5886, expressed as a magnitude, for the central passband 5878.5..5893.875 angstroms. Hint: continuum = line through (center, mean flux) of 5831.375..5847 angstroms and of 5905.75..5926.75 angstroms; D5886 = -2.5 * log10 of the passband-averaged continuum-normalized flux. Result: 0.10 mag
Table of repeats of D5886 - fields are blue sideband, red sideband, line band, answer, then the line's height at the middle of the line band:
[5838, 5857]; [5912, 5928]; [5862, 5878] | 0.01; 59.3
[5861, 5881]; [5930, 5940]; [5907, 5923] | -0.02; 58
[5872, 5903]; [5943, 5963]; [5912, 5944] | -0.03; 56.9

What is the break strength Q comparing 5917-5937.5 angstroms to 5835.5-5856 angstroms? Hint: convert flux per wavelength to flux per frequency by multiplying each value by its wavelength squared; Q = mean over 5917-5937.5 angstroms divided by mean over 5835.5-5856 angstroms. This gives 1.00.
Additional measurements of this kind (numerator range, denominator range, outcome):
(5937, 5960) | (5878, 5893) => 1.08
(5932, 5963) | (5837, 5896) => 1.04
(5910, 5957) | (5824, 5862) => 0.99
